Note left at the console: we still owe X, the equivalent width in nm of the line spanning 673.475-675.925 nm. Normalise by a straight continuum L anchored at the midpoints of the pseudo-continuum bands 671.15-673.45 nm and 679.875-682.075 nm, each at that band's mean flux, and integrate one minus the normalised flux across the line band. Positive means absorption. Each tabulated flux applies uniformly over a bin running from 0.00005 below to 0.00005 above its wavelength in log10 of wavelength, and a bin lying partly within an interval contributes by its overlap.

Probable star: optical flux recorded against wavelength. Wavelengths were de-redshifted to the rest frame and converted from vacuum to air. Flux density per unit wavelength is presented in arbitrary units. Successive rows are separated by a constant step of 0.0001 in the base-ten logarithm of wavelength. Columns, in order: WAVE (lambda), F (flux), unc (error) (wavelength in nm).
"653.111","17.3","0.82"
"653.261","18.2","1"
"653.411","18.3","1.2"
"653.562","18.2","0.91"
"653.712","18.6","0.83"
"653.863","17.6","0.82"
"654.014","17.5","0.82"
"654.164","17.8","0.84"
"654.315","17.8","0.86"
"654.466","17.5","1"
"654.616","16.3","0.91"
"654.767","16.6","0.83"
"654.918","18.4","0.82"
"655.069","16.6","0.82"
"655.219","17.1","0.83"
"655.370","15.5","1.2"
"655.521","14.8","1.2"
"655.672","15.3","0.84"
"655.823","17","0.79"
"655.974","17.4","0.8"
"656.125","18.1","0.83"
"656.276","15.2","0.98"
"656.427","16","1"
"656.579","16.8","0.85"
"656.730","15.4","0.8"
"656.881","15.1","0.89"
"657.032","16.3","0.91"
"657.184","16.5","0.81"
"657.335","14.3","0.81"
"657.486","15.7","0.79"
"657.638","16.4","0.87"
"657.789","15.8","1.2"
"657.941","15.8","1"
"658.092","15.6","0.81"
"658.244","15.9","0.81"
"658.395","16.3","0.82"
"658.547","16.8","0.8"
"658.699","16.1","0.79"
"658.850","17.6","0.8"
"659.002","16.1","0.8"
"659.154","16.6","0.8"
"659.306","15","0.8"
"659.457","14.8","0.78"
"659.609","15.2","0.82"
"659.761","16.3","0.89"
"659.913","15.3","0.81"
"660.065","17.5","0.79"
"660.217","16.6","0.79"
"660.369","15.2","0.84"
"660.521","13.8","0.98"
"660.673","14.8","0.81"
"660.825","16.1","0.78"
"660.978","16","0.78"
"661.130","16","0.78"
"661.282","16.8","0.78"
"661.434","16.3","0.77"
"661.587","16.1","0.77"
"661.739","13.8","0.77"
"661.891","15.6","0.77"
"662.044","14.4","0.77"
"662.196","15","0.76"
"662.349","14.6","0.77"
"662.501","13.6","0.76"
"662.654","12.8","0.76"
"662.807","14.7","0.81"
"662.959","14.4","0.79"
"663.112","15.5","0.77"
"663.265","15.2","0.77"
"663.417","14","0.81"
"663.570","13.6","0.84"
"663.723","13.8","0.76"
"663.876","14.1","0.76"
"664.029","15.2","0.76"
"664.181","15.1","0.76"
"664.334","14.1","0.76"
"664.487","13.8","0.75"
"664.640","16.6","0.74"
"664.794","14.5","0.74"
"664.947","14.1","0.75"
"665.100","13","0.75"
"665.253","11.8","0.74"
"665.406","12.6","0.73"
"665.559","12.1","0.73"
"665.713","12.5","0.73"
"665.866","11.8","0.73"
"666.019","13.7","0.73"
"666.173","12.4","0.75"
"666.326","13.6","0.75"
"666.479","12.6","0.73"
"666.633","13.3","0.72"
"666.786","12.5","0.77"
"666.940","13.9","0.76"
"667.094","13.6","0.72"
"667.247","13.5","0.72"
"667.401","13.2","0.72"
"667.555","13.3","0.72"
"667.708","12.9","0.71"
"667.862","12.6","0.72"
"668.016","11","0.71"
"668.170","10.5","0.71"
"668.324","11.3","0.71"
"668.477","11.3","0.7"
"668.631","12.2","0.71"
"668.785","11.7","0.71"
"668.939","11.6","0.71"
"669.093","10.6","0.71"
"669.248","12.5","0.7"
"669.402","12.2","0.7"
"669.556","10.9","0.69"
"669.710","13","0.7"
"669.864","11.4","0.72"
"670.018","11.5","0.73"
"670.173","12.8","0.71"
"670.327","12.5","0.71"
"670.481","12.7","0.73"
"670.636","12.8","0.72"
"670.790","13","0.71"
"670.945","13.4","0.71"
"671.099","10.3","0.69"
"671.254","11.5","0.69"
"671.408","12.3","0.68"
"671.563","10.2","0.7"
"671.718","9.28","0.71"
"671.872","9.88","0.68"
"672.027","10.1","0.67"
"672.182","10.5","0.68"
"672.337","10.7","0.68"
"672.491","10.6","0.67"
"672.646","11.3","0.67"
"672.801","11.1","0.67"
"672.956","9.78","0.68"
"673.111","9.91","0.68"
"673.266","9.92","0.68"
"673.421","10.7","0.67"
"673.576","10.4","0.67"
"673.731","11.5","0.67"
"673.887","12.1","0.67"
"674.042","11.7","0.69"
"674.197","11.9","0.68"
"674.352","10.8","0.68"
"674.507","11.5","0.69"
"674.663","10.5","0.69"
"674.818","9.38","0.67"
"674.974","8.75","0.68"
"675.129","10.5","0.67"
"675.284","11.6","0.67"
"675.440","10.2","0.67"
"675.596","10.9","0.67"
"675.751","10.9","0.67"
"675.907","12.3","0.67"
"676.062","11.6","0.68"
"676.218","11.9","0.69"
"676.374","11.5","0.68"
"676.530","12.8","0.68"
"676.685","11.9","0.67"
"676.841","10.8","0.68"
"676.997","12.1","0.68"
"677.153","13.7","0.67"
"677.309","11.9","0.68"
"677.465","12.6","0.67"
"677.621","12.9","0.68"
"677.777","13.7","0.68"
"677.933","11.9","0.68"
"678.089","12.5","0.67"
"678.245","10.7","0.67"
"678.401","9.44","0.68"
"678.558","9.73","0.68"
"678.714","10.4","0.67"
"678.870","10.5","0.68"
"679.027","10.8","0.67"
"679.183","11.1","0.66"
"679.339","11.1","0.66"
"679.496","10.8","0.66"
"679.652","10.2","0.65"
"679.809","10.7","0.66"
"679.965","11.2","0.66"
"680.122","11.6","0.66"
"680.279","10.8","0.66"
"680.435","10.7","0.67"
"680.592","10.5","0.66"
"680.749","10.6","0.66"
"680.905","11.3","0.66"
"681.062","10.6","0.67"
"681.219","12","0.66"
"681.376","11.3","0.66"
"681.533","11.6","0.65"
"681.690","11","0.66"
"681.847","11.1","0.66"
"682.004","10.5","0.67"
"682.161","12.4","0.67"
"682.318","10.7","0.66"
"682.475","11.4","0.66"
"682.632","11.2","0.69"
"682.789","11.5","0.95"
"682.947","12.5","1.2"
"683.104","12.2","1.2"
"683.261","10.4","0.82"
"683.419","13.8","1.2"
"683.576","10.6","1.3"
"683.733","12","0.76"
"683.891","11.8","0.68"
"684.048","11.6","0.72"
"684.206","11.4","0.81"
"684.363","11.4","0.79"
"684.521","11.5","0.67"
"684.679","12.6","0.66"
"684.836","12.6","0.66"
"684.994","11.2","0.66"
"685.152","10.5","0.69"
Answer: -0.05 nm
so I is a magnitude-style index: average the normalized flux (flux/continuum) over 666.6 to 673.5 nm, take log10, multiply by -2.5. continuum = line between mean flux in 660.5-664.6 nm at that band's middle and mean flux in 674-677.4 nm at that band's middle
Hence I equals 0.10 mag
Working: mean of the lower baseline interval 14.8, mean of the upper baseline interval 11.3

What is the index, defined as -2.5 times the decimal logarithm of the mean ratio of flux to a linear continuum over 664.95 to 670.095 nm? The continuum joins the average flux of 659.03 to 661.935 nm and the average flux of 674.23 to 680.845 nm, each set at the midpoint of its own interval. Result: 0.123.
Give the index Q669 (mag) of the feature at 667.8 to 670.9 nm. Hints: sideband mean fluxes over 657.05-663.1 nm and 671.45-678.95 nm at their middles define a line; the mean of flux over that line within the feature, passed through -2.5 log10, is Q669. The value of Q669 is 0.08 mag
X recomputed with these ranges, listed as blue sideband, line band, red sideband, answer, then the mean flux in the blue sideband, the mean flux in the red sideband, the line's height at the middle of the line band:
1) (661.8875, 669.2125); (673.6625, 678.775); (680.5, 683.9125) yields 0.28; 13.3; 11.4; 12.1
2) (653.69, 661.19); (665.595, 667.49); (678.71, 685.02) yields 0.18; 16.2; 11.3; 14.4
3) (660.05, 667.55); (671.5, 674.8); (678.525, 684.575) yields 0.51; 14.2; 11.2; 12.6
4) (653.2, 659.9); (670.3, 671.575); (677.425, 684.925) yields 0.13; 16.5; 11.4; 13.5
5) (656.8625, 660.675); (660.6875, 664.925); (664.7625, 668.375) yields -0.18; 15.9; 12.8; 14.2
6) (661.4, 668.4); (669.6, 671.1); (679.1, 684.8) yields 0.06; 13.6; 11.3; 12.9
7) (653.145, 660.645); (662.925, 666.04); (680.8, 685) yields 0.23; 16.4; 11.6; 15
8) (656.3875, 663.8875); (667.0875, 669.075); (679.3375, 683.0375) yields 0.25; 15.4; 11.1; 13.8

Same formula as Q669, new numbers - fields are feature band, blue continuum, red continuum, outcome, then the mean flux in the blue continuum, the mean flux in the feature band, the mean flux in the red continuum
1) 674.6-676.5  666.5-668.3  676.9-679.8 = 0.082 mag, 12.7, 10.9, 11.4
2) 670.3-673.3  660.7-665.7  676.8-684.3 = 0.171 mag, 14.5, 11.1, 11.4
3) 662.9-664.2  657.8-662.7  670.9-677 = -0.004 mag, 15.6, 14.5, 10.9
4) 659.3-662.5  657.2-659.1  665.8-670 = -0.032 mag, 16.1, 15.5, 12.3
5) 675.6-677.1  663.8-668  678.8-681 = -0.024 mag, 13.4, 11.7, 10.8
